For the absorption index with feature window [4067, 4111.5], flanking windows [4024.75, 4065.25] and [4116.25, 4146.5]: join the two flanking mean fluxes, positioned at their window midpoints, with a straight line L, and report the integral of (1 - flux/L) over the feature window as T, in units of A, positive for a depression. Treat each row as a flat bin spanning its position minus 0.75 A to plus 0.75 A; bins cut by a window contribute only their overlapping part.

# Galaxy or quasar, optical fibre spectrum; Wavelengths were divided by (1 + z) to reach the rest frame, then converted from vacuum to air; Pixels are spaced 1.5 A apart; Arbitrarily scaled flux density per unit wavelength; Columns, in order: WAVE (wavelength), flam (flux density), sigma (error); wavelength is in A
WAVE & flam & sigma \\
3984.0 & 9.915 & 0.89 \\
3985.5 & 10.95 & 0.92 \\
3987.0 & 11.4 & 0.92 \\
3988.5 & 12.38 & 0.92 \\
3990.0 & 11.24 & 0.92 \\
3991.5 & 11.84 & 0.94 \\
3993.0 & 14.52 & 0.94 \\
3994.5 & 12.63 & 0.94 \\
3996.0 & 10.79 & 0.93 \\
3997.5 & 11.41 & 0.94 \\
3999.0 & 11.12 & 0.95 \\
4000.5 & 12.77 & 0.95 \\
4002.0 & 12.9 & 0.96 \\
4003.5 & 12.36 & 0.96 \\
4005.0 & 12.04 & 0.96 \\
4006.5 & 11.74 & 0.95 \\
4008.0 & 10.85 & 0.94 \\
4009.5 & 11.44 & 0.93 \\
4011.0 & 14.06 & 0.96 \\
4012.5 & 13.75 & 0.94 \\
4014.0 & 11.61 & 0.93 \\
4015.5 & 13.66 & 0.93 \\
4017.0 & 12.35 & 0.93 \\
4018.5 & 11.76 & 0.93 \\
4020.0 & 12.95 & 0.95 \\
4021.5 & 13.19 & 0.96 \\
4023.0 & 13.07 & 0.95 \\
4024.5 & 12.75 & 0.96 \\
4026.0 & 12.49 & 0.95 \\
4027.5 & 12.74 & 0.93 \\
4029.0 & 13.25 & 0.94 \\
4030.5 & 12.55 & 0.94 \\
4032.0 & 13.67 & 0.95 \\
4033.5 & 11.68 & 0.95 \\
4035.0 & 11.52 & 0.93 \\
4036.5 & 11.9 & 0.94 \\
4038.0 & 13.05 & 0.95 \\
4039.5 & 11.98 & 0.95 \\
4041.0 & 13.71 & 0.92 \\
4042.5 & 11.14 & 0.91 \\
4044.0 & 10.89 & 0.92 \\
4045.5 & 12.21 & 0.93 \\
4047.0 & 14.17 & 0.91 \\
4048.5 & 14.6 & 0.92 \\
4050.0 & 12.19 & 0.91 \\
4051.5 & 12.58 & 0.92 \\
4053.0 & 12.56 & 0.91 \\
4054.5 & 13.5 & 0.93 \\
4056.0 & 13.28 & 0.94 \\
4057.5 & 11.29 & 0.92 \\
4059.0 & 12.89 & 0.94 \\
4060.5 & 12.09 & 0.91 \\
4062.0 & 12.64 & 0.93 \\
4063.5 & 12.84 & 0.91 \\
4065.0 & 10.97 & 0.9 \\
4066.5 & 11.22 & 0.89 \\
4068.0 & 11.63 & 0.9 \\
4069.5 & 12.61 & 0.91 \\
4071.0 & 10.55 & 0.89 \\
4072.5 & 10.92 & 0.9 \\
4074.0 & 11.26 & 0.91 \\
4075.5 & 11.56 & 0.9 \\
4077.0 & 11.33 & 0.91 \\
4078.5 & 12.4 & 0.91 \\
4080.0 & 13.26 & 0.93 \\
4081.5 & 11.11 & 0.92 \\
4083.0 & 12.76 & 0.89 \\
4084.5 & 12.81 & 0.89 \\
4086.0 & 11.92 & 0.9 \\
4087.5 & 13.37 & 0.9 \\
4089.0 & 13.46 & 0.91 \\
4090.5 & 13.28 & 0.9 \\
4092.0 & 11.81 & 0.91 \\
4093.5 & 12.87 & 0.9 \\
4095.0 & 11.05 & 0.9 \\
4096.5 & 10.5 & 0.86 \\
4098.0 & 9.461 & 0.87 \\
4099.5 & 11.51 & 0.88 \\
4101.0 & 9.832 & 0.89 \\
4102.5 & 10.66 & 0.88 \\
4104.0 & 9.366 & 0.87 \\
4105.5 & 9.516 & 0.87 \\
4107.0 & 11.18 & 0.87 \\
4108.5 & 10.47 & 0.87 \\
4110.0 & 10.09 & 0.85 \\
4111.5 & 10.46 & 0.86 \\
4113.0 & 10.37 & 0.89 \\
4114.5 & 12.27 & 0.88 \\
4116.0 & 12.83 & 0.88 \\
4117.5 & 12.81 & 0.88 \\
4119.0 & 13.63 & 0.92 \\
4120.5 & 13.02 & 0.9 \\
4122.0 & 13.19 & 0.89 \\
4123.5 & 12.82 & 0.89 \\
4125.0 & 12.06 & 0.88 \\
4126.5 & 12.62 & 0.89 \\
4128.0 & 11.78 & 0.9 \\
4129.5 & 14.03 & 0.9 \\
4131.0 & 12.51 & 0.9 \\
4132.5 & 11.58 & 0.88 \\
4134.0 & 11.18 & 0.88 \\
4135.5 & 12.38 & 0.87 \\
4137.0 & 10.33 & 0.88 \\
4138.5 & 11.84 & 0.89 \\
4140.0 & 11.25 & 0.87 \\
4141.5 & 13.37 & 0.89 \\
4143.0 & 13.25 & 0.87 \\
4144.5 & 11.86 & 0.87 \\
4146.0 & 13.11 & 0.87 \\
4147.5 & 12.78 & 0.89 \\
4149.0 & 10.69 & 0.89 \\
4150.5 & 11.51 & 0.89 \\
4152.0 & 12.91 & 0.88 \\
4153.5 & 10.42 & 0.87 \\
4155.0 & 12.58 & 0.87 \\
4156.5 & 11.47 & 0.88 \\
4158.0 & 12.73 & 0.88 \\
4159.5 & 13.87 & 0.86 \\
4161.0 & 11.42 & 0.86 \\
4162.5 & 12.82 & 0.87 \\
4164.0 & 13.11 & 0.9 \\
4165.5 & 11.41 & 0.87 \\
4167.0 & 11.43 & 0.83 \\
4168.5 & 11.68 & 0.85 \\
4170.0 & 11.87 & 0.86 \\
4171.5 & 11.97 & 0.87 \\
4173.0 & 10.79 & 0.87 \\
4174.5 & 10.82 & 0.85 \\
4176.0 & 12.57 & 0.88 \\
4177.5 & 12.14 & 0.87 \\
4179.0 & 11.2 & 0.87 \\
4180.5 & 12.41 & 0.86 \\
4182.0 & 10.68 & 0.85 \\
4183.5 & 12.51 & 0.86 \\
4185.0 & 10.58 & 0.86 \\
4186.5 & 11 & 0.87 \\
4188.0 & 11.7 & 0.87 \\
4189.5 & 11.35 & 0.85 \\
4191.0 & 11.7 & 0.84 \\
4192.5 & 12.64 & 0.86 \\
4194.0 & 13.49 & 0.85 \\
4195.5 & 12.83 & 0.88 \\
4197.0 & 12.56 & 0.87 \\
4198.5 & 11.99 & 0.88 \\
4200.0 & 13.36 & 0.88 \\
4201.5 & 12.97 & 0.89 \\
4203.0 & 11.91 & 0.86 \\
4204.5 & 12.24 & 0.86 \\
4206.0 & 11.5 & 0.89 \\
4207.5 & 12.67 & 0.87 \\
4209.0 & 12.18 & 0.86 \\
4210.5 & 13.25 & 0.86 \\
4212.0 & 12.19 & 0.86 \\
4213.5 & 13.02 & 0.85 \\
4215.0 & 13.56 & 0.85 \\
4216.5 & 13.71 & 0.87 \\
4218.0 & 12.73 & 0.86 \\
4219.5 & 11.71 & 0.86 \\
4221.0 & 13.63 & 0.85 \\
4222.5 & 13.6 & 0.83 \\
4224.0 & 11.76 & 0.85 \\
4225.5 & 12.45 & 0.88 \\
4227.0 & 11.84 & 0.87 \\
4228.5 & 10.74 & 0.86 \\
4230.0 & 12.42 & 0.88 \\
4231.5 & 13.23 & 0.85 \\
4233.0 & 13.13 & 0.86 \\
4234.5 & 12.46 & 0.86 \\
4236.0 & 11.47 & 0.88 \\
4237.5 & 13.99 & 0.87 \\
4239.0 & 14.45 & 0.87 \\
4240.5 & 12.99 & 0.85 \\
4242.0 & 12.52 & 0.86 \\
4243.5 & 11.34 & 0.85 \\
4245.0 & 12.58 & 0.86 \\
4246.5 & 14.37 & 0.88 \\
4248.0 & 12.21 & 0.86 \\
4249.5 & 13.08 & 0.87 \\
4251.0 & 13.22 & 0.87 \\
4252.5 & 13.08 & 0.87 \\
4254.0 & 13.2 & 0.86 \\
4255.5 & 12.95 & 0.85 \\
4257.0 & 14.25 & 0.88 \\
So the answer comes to 3.7 A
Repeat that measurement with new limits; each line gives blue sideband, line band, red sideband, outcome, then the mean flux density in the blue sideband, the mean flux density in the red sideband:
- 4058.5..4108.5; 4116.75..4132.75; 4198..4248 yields -1.1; 11.6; 12.7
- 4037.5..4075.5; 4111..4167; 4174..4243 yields 0.5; 12.3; 12.4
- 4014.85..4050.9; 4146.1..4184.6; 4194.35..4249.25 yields 2.2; 12.6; 12.7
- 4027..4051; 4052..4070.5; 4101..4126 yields 0.0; 12.6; 11.5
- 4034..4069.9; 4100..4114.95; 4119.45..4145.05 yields 2.3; 12.4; 12.3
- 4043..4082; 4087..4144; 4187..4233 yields 2.4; 12.2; 12.5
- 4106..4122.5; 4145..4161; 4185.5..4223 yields -0.1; 11.8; 12.5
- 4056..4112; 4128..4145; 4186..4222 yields -0.2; 11.6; 12.5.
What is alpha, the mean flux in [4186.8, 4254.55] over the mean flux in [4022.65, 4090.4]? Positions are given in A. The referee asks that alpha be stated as 1.0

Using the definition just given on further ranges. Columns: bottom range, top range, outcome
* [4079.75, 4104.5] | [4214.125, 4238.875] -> 1.09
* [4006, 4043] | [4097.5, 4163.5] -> 0.94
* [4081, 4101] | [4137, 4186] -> 1.00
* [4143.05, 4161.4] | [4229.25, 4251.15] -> 1.06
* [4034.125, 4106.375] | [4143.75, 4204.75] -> 1.01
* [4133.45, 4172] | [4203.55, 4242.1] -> 1.05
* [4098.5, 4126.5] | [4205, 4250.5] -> 1.11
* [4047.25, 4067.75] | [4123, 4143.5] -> 0.97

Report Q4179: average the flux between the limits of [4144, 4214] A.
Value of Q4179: 12.1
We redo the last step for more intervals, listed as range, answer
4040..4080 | 12.2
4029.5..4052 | 12.5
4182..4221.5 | 12.4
